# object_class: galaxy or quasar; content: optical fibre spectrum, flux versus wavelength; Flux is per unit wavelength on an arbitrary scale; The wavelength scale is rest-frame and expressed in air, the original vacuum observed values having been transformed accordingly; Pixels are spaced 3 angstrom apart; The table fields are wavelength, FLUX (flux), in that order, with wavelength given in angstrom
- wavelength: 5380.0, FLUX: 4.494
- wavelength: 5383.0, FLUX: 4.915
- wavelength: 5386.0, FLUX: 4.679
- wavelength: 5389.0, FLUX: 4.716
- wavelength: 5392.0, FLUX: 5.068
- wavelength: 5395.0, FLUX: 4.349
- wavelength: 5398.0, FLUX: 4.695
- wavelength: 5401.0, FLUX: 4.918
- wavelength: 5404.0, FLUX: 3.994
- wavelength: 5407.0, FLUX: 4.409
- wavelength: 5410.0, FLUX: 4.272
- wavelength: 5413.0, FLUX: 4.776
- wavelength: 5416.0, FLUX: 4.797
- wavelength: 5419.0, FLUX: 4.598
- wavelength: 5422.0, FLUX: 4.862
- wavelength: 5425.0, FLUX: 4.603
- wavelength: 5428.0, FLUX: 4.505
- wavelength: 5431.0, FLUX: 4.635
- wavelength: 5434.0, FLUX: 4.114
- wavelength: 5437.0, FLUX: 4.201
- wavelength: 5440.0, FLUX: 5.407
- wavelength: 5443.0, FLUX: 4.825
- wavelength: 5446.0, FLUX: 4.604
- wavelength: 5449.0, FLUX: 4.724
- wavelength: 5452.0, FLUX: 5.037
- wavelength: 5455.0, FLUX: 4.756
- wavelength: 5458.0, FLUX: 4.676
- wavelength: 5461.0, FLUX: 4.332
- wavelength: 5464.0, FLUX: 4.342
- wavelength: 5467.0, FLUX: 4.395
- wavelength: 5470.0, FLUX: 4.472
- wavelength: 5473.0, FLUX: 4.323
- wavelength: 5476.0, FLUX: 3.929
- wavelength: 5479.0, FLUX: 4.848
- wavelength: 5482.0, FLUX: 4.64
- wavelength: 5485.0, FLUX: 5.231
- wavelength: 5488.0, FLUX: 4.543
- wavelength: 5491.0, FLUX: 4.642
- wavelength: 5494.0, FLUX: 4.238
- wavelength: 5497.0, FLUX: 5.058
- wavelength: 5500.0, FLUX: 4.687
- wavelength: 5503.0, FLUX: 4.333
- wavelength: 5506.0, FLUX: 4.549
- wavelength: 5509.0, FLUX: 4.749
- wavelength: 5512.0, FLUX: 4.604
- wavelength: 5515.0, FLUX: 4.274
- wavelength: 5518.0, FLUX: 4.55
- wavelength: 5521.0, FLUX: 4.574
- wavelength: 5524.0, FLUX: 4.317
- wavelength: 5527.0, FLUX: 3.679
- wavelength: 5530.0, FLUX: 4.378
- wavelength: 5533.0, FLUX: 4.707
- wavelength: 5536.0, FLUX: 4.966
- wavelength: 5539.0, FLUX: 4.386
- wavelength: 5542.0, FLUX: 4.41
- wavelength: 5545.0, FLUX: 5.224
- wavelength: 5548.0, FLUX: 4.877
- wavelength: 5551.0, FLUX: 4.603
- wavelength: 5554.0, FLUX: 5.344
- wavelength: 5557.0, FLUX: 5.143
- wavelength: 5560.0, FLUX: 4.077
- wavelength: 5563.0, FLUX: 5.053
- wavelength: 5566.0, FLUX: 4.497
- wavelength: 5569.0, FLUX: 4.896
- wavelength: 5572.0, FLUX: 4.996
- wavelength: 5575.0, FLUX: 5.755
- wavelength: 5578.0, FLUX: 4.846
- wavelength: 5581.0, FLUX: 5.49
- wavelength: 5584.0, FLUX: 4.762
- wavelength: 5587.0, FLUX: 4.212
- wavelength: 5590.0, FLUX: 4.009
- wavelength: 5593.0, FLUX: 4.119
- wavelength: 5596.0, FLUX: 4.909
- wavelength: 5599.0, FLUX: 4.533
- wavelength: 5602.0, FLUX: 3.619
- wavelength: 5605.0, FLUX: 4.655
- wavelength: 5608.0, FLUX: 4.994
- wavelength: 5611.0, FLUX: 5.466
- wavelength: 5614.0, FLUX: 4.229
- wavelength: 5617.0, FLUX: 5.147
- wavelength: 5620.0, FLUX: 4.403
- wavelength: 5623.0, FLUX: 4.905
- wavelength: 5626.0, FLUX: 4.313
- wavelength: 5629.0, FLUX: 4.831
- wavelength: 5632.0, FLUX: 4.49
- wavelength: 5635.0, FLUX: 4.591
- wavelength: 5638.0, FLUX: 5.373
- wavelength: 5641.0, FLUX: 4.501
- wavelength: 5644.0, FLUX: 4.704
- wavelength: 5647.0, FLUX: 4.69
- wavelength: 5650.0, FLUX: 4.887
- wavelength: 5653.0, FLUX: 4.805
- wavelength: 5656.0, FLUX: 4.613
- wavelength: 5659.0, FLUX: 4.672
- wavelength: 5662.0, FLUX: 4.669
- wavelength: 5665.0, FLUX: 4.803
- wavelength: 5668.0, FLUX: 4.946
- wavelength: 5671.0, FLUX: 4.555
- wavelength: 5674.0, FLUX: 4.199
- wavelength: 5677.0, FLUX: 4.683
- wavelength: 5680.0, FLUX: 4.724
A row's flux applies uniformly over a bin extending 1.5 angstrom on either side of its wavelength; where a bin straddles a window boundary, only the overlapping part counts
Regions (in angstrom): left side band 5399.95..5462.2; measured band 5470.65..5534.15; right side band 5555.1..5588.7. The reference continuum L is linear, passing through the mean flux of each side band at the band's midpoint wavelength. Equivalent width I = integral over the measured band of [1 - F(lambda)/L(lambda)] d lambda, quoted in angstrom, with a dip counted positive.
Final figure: 3.2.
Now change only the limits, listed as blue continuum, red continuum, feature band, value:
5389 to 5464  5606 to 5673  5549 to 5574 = -0.75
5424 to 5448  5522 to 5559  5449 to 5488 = 0.36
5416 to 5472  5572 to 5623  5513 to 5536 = 1.32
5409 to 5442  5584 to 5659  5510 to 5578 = -1.07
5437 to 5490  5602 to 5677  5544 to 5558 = -1.07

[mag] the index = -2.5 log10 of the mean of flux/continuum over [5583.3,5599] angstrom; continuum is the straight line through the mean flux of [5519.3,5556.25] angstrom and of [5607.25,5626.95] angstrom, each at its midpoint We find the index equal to 0.081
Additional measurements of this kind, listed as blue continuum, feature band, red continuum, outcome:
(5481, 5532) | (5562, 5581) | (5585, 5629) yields -0.113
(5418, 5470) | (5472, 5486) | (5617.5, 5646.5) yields 0.013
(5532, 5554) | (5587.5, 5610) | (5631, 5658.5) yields 0.080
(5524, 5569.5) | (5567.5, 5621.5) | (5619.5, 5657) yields -0.008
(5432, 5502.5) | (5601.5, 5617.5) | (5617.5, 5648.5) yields -0.009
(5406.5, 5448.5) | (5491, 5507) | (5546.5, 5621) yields 0.023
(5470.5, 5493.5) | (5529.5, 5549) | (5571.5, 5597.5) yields -0.007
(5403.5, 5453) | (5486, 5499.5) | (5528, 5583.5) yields 0.021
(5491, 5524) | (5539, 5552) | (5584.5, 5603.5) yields -0.075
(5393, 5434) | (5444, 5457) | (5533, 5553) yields -0.037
